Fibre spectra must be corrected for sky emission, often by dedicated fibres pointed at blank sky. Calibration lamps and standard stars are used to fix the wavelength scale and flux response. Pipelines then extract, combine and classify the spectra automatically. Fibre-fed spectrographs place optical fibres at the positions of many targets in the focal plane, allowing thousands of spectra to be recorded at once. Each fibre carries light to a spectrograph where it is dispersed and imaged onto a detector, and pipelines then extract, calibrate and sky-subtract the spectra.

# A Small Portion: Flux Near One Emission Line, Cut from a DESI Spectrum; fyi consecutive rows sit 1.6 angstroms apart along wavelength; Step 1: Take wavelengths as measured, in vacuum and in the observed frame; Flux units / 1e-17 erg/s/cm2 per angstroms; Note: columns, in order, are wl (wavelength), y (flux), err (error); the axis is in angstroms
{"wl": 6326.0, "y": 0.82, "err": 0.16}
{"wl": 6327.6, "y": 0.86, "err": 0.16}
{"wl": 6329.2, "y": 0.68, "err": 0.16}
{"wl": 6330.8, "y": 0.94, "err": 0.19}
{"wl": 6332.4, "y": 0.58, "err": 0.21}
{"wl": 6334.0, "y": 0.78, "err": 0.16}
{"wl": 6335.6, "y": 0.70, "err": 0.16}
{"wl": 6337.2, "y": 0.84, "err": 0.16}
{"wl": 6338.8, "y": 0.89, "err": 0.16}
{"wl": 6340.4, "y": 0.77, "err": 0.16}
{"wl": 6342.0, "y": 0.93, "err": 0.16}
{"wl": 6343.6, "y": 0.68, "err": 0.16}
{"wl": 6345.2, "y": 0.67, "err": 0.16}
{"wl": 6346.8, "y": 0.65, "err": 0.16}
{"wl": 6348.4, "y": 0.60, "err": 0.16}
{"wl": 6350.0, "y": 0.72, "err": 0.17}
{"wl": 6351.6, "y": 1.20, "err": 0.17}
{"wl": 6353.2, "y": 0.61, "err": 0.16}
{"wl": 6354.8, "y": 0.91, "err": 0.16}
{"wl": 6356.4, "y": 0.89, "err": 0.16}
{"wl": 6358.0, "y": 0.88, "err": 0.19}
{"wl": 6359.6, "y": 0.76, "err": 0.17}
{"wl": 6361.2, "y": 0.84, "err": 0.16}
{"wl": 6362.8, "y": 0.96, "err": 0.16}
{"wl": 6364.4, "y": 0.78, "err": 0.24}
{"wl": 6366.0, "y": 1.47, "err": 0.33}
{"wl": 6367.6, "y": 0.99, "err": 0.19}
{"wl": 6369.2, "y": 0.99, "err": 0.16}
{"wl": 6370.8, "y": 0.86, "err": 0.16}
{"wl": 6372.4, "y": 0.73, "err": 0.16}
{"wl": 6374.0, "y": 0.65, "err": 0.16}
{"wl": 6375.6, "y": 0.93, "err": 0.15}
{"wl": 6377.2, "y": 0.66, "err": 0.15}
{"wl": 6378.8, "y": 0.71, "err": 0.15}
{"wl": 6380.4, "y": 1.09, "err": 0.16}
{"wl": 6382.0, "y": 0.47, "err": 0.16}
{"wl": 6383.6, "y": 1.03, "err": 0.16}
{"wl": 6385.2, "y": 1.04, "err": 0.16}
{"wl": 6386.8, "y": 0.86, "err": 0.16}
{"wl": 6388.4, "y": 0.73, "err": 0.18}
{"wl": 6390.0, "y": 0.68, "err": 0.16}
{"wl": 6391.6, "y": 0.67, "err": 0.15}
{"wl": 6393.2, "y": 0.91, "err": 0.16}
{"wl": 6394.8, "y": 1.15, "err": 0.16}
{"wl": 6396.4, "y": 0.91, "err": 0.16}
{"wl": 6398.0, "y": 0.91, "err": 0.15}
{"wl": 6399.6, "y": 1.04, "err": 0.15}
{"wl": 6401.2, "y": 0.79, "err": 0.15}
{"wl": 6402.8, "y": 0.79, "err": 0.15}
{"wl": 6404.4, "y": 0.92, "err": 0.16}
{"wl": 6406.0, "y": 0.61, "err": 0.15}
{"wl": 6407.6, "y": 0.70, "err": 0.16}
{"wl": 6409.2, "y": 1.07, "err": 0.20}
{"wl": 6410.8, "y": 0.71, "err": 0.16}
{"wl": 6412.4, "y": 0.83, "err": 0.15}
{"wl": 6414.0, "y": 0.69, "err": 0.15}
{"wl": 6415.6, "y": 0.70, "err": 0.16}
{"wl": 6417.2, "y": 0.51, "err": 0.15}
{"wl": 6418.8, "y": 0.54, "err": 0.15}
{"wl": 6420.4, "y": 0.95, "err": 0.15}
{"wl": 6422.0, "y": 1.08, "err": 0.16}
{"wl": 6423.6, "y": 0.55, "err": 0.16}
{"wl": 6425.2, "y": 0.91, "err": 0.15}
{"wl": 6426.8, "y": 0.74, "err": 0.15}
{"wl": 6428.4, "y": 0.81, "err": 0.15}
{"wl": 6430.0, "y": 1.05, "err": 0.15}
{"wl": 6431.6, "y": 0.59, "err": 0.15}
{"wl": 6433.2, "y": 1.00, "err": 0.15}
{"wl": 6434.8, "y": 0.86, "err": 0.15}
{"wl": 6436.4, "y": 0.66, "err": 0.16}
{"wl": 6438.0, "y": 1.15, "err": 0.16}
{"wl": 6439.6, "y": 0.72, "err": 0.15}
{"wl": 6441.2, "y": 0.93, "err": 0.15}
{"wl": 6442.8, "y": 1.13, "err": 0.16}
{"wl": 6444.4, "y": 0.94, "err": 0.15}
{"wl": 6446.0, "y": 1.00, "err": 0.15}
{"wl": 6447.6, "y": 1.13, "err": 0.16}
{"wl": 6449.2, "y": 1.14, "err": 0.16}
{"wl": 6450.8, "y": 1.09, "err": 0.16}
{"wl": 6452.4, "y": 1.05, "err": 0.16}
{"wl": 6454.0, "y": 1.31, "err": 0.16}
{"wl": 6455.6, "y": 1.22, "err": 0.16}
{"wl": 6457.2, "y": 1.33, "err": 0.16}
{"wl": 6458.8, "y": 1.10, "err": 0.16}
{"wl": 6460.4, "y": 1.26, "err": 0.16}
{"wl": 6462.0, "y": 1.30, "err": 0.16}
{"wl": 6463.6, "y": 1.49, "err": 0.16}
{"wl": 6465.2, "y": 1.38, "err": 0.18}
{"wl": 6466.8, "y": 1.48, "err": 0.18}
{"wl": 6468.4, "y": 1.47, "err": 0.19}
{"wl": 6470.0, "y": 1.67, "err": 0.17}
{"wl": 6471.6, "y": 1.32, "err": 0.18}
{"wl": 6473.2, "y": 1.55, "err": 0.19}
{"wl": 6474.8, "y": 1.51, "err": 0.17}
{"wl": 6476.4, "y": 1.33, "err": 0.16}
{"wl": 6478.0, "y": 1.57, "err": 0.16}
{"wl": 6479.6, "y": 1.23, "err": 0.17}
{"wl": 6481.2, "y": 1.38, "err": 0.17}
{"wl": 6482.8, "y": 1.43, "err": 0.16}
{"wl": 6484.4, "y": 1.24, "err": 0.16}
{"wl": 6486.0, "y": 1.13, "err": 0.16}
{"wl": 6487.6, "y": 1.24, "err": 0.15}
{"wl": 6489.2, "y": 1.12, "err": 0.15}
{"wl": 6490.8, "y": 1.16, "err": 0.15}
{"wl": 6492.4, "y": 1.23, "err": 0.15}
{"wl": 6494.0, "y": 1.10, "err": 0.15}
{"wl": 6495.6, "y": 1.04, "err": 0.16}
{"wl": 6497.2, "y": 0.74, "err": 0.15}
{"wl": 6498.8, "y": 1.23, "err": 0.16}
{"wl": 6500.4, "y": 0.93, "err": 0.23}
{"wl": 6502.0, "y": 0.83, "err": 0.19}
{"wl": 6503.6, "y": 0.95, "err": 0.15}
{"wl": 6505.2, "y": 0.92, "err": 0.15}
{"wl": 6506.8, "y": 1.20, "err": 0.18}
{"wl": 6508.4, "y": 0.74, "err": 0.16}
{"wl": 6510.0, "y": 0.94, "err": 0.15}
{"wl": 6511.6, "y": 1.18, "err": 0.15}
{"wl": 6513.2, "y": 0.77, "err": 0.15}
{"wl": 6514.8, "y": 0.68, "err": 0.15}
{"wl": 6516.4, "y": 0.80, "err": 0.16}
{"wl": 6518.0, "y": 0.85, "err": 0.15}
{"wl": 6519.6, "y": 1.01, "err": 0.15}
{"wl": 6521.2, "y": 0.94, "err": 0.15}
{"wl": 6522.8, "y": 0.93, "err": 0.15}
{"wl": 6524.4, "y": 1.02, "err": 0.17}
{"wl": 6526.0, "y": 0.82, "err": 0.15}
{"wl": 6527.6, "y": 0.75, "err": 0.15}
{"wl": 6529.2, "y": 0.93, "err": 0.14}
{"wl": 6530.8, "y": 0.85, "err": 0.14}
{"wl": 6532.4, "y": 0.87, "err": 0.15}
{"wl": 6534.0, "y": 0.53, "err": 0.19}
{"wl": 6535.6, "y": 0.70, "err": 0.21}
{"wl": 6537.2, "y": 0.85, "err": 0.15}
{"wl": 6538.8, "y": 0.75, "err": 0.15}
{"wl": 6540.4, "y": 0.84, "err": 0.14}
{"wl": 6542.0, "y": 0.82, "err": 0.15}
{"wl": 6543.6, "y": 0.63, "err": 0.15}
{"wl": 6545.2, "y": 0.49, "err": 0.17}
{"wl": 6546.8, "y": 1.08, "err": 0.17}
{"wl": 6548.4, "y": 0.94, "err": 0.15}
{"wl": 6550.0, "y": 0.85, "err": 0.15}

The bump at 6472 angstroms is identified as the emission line Mg II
